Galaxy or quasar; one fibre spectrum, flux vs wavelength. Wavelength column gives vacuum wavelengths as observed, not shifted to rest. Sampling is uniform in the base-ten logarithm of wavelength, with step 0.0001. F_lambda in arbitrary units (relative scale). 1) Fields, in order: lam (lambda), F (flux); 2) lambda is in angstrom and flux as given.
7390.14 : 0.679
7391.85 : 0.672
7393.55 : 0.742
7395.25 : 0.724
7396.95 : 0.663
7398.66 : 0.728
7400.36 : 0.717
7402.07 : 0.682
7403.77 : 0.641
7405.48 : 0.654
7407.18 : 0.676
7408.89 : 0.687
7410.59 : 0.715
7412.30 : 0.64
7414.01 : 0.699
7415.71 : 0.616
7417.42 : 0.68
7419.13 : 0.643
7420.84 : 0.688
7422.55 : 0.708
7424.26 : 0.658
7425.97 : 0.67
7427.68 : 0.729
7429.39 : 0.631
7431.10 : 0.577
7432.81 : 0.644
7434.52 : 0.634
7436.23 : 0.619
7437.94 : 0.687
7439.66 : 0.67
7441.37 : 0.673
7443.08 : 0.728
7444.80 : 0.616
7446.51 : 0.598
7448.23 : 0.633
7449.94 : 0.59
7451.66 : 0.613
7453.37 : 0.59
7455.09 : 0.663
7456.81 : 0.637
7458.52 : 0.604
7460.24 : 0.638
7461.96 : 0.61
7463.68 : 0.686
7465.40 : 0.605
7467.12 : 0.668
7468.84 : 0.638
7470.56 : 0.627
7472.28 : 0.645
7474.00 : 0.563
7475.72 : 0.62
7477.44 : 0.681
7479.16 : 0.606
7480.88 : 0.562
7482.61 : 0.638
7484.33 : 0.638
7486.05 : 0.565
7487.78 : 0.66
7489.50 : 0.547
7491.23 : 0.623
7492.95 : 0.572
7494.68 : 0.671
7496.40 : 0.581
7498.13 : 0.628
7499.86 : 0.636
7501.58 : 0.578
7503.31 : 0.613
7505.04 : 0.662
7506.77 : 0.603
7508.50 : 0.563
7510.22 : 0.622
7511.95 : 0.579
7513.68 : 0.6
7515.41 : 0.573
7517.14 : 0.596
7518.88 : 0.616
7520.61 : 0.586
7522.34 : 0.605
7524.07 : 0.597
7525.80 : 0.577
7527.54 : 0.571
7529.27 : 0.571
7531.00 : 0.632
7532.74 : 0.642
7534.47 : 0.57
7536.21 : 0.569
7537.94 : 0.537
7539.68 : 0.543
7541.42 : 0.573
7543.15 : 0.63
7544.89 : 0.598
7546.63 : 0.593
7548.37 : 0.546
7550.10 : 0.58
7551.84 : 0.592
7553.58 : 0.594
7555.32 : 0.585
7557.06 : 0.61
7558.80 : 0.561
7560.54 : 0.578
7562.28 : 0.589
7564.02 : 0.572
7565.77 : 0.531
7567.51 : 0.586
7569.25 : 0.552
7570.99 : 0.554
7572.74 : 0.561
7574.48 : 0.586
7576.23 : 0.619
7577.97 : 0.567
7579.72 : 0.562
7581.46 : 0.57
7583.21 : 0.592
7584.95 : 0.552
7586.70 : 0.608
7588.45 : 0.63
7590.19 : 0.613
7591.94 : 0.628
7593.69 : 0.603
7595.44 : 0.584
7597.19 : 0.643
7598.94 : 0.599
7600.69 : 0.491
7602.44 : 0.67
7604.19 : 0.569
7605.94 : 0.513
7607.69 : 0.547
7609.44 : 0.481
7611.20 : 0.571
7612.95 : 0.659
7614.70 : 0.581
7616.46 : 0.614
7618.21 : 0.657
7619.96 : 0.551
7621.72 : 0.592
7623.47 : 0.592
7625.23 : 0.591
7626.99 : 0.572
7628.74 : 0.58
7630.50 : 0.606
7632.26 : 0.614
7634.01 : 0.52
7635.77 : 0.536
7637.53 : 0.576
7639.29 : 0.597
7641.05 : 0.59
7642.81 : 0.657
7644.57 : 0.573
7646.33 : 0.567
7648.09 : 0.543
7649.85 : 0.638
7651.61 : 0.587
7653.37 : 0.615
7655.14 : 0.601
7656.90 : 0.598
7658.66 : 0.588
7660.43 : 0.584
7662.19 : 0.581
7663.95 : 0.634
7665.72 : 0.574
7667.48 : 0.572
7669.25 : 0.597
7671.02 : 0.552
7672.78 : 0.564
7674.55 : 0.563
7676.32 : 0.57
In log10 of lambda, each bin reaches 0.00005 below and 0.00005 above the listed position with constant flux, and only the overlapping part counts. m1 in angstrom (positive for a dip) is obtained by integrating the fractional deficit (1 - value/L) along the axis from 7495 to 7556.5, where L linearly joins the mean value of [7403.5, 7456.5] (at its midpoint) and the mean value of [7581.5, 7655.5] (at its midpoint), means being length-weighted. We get 2.7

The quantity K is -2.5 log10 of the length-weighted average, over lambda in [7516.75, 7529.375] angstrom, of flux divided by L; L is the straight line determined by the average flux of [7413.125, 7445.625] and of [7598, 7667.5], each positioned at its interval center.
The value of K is 0.06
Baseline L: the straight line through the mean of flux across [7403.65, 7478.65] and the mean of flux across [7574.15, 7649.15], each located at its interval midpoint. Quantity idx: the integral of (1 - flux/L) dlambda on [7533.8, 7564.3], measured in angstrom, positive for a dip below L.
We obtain 1.5 angstrom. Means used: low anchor 0.647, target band 0.579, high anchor 0.585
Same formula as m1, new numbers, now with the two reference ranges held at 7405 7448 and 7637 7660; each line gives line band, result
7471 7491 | 1.0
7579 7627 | 1.7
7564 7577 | 1.0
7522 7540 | 1.3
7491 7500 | 0.3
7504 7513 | 0.4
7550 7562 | 0.7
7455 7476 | 0.6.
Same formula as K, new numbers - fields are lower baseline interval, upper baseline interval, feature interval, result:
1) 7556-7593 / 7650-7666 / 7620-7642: 0.03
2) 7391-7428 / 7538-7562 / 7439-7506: 0.02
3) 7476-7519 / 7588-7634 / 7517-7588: 0.03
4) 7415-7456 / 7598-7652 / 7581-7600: -0.01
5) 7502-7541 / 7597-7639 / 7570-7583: 0.02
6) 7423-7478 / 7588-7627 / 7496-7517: 0.03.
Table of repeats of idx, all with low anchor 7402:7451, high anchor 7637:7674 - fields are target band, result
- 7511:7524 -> 0.8 angstrom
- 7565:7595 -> 1.4 angstrom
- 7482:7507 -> 0.9 angstrom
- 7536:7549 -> 1.0 angstrom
